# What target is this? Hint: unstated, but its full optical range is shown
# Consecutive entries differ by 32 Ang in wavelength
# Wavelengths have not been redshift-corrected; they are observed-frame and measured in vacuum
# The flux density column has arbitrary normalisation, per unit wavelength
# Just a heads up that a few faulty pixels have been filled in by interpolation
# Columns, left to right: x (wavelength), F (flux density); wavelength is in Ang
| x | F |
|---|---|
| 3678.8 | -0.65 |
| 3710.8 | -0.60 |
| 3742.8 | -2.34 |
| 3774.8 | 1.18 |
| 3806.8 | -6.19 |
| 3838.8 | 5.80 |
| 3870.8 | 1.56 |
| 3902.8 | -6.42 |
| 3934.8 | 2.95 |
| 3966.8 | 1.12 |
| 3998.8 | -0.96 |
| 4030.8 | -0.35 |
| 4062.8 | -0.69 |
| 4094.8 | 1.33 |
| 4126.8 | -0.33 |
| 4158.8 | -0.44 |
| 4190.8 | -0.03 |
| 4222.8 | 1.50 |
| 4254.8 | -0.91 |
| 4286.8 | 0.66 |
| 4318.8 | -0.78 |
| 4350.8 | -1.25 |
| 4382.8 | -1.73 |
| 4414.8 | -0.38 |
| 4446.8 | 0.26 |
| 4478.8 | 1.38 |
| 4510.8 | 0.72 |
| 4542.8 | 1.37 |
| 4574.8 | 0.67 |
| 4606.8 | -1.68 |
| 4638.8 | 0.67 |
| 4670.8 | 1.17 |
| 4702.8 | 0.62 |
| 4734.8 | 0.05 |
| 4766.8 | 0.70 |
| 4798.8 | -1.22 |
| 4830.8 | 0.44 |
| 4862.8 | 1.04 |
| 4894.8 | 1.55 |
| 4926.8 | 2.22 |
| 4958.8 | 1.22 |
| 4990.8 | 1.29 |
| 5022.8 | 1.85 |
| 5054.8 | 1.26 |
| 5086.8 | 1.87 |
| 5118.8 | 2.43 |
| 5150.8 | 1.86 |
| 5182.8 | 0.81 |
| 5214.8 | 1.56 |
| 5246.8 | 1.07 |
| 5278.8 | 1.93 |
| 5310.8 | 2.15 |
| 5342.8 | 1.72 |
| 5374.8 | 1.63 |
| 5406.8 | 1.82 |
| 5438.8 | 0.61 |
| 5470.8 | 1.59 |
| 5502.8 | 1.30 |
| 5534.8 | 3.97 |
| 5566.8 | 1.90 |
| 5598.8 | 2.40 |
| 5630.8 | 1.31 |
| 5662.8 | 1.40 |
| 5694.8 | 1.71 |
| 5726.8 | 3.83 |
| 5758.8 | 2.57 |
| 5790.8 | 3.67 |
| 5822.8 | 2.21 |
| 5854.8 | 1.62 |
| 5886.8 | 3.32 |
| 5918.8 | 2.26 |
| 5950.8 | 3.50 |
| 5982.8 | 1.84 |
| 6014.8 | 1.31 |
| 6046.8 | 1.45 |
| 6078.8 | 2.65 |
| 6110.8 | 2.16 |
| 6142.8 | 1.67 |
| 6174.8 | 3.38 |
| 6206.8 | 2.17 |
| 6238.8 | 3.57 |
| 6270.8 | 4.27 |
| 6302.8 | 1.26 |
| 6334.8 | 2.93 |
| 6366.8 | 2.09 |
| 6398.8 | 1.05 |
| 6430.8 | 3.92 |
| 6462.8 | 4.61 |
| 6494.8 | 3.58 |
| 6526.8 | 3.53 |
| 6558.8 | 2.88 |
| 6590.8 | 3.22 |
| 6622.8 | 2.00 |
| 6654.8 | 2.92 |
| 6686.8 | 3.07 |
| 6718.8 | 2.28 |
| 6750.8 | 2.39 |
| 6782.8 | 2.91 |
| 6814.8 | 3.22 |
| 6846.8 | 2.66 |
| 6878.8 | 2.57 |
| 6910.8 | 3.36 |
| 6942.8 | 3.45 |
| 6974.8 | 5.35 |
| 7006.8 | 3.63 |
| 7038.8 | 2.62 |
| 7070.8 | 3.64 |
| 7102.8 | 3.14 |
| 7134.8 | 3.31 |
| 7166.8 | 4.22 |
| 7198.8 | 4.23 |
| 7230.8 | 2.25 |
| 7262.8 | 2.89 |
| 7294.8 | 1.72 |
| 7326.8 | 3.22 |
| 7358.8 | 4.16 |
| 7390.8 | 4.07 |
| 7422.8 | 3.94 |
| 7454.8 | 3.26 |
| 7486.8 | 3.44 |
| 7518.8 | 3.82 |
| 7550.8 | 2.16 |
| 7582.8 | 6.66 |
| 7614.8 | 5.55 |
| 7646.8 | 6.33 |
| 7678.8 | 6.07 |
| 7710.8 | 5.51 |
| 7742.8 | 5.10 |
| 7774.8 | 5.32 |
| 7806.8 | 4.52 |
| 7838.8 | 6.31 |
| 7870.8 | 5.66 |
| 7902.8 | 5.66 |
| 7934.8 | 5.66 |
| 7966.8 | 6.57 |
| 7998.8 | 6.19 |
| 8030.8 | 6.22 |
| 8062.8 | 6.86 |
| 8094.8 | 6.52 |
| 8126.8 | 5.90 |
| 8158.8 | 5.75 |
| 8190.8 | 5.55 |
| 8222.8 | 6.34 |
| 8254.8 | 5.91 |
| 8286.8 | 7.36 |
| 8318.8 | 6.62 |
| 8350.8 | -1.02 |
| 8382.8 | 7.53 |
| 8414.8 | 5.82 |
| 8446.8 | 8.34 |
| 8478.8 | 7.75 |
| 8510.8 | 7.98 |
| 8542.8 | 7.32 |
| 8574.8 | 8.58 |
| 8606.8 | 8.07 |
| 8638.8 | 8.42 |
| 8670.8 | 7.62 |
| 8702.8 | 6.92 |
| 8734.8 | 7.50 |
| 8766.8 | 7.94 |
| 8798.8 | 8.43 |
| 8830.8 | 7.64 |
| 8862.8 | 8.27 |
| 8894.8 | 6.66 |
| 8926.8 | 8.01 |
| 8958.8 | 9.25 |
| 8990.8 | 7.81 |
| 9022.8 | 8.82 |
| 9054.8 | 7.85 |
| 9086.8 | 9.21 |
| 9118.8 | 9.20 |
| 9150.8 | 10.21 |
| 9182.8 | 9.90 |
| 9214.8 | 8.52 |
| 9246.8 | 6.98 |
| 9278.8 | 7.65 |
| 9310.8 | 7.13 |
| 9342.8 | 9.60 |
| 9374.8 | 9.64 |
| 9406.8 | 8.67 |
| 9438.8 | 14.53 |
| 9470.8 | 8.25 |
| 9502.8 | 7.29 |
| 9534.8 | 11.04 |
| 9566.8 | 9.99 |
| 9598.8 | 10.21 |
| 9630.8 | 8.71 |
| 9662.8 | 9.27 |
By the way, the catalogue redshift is 0.902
